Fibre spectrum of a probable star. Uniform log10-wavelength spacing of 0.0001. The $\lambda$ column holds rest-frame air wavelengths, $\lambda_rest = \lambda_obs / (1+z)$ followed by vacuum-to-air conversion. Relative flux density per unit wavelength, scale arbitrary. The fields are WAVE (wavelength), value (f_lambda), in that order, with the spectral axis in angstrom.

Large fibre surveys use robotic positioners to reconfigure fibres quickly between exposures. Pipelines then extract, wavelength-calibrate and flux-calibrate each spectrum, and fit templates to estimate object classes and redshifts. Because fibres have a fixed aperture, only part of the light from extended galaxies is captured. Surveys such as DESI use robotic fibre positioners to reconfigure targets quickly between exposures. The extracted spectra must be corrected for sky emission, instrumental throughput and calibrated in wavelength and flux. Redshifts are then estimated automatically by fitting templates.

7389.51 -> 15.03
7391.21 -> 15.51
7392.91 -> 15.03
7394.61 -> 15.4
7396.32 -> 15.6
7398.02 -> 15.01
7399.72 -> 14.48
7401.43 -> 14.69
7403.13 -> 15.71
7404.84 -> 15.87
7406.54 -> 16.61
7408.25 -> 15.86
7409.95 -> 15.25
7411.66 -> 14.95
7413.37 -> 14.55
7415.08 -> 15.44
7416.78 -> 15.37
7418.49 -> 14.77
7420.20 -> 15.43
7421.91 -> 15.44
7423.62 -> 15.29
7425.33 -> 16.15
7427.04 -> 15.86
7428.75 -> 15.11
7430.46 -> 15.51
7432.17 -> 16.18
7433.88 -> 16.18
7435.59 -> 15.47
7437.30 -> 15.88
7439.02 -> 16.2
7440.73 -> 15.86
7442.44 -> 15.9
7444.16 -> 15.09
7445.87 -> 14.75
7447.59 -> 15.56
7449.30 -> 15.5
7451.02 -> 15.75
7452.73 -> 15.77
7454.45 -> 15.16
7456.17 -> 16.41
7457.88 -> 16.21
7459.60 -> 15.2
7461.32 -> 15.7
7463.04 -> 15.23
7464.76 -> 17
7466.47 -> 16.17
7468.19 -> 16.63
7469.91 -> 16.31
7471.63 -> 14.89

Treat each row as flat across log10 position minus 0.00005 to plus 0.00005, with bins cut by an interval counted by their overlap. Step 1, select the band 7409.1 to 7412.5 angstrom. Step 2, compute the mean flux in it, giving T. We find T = 15.1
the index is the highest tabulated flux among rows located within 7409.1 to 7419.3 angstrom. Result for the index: 15.44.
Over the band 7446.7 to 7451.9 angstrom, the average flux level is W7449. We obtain 15.6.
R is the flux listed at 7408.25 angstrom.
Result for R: 15.86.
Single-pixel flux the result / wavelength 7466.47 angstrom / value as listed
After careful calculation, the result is 16.17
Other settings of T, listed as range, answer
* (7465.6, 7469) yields 16.4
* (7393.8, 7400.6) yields 15.1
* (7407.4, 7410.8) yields 15.6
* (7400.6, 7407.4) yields 15.7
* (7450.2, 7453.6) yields 15.8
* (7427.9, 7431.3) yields 15.3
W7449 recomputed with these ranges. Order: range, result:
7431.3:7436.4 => 16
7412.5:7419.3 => 15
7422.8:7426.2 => 15.7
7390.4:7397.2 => 15.4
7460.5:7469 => 16.2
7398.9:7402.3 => 14.6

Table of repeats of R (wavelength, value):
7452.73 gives 15.77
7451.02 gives 15.75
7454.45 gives 15.16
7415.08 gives 15.44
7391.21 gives 15.51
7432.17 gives 16.18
